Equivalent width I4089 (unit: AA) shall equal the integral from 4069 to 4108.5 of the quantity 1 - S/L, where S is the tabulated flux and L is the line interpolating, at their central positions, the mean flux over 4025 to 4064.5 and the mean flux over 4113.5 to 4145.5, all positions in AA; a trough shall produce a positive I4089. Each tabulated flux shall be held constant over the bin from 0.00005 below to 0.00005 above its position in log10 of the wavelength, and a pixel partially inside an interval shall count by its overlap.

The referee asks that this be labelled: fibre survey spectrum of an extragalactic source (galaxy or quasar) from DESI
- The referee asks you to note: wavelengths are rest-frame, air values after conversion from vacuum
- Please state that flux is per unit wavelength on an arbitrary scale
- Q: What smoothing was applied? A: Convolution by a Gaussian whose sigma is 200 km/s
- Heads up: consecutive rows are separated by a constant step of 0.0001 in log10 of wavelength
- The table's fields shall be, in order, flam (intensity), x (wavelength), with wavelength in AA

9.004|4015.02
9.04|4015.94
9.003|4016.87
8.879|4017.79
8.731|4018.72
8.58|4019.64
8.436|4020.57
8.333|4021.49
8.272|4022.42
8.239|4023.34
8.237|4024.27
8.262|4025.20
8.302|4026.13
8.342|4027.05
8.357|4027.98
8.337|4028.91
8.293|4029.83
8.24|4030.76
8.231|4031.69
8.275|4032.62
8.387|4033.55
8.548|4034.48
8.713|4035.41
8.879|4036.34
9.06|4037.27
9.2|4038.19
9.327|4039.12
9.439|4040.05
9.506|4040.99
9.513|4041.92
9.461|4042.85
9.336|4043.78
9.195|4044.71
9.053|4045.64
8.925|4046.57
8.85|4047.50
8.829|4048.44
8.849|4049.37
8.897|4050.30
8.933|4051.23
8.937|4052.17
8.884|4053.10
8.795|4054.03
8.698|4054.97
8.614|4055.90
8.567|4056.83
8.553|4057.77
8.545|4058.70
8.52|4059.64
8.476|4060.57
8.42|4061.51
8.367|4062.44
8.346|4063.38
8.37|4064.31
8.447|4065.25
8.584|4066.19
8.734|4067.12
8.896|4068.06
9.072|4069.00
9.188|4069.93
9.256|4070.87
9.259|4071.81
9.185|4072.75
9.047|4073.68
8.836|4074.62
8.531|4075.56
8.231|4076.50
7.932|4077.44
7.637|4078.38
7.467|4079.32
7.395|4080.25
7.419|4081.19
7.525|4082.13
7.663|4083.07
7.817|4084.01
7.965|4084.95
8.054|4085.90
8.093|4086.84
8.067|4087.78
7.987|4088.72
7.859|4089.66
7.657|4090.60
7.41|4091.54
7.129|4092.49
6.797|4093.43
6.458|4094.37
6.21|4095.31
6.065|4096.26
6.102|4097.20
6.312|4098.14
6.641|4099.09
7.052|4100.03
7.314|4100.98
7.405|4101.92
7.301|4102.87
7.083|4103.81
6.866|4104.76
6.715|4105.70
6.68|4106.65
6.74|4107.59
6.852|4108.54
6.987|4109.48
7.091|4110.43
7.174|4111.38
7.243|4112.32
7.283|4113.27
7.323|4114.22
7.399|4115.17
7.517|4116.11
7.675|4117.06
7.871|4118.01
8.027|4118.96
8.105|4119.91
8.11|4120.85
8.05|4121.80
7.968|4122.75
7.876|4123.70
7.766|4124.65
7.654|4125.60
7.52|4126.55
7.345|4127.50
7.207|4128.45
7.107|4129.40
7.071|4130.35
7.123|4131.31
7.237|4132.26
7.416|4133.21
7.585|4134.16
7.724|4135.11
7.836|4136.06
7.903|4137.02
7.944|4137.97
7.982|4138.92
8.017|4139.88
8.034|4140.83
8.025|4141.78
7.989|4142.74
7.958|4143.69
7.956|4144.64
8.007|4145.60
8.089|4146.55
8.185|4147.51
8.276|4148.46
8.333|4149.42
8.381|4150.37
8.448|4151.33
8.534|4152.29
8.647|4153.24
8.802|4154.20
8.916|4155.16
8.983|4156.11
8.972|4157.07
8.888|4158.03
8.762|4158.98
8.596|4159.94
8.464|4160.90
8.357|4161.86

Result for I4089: 3.1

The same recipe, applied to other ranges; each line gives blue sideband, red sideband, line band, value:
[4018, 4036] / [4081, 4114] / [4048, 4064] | -1.6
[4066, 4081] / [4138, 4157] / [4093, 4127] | 4.9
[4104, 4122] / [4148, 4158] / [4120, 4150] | 1.0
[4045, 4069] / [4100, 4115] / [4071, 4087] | -0.3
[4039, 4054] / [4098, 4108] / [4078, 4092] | -0.2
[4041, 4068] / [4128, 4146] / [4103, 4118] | 1.7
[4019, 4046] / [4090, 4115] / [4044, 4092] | -4.0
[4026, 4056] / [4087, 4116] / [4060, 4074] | -1.2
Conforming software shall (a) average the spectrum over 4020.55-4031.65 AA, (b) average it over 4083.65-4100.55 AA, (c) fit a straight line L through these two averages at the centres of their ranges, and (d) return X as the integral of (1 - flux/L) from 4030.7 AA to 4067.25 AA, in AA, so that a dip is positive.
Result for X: -4.1 AA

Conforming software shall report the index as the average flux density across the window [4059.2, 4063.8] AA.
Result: 8.43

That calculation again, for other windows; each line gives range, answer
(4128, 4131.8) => 7.12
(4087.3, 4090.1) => 7.98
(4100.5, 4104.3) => 7.26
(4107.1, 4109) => 6.8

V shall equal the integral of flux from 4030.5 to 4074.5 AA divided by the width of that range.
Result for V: 8.84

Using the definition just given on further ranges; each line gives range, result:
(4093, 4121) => 7.07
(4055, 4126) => 7.78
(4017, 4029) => 8.43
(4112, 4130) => 7.63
